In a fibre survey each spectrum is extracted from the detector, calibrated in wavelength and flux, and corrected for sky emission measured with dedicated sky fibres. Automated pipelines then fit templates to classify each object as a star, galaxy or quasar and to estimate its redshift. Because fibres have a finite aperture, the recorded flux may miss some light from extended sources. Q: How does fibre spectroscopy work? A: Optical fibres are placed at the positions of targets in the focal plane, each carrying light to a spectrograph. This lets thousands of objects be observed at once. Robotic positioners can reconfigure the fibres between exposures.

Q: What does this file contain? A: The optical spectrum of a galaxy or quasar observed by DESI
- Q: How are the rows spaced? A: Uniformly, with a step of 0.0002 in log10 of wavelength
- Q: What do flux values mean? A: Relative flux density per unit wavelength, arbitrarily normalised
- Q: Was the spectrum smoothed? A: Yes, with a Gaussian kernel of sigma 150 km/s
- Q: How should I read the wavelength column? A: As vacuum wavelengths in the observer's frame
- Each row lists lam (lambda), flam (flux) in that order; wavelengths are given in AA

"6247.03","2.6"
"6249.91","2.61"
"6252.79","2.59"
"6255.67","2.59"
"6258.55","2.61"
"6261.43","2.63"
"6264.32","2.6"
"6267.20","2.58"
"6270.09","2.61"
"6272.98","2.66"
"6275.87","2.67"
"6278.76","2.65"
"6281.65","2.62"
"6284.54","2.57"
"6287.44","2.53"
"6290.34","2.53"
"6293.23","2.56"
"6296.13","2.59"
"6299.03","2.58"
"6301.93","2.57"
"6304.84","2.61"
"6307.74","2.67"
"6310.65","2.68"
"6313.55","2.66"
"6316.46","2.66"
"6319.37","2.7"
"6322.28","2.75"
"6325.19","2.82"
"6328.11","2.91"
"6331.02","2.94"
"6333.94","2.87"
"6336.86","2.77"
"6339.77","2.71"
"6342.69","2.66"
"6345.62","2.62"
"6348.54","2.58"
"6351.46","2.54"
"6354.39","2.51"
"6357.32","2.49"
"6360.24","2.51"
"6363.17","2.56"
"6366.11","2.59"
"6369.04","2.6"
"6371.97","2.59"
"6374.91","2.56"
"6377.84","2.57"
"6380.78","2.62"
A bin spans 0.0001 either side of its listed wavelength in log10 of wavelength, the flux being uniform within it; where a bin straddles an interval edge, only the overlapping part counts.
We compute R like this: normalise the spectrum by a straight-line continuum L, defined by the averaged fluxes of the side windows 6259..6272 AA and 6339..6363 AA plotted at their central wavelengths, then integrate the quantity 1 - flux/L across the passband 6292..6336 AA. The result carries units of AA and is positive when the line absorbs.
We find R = -2.0 AA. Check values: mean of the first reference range 2.61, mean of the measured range 2.71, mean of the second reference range 2.57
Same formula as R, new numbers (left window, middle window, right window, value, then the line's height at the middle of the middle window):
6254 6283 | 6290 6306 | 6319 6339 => 0.86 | 2.72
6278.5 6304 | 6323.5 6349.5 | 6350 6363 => -2.38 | 2.54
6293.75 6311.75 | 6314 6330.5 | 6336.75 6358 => -1.03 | 2.61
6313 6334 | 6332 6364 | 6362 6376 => 0.61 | 2.68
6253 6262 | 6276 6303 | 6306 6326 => 0.77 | 2.66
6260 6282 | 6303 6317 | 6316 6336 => 0.54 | 2.76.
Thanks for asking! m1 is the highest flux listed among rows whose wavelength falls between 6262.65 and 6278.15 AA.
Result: 2.67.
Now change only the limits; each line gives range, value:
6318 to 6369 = 2.94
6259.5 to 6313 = 2.68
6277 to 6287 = 2.65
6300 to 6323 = 2.75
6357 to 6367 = 2.59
